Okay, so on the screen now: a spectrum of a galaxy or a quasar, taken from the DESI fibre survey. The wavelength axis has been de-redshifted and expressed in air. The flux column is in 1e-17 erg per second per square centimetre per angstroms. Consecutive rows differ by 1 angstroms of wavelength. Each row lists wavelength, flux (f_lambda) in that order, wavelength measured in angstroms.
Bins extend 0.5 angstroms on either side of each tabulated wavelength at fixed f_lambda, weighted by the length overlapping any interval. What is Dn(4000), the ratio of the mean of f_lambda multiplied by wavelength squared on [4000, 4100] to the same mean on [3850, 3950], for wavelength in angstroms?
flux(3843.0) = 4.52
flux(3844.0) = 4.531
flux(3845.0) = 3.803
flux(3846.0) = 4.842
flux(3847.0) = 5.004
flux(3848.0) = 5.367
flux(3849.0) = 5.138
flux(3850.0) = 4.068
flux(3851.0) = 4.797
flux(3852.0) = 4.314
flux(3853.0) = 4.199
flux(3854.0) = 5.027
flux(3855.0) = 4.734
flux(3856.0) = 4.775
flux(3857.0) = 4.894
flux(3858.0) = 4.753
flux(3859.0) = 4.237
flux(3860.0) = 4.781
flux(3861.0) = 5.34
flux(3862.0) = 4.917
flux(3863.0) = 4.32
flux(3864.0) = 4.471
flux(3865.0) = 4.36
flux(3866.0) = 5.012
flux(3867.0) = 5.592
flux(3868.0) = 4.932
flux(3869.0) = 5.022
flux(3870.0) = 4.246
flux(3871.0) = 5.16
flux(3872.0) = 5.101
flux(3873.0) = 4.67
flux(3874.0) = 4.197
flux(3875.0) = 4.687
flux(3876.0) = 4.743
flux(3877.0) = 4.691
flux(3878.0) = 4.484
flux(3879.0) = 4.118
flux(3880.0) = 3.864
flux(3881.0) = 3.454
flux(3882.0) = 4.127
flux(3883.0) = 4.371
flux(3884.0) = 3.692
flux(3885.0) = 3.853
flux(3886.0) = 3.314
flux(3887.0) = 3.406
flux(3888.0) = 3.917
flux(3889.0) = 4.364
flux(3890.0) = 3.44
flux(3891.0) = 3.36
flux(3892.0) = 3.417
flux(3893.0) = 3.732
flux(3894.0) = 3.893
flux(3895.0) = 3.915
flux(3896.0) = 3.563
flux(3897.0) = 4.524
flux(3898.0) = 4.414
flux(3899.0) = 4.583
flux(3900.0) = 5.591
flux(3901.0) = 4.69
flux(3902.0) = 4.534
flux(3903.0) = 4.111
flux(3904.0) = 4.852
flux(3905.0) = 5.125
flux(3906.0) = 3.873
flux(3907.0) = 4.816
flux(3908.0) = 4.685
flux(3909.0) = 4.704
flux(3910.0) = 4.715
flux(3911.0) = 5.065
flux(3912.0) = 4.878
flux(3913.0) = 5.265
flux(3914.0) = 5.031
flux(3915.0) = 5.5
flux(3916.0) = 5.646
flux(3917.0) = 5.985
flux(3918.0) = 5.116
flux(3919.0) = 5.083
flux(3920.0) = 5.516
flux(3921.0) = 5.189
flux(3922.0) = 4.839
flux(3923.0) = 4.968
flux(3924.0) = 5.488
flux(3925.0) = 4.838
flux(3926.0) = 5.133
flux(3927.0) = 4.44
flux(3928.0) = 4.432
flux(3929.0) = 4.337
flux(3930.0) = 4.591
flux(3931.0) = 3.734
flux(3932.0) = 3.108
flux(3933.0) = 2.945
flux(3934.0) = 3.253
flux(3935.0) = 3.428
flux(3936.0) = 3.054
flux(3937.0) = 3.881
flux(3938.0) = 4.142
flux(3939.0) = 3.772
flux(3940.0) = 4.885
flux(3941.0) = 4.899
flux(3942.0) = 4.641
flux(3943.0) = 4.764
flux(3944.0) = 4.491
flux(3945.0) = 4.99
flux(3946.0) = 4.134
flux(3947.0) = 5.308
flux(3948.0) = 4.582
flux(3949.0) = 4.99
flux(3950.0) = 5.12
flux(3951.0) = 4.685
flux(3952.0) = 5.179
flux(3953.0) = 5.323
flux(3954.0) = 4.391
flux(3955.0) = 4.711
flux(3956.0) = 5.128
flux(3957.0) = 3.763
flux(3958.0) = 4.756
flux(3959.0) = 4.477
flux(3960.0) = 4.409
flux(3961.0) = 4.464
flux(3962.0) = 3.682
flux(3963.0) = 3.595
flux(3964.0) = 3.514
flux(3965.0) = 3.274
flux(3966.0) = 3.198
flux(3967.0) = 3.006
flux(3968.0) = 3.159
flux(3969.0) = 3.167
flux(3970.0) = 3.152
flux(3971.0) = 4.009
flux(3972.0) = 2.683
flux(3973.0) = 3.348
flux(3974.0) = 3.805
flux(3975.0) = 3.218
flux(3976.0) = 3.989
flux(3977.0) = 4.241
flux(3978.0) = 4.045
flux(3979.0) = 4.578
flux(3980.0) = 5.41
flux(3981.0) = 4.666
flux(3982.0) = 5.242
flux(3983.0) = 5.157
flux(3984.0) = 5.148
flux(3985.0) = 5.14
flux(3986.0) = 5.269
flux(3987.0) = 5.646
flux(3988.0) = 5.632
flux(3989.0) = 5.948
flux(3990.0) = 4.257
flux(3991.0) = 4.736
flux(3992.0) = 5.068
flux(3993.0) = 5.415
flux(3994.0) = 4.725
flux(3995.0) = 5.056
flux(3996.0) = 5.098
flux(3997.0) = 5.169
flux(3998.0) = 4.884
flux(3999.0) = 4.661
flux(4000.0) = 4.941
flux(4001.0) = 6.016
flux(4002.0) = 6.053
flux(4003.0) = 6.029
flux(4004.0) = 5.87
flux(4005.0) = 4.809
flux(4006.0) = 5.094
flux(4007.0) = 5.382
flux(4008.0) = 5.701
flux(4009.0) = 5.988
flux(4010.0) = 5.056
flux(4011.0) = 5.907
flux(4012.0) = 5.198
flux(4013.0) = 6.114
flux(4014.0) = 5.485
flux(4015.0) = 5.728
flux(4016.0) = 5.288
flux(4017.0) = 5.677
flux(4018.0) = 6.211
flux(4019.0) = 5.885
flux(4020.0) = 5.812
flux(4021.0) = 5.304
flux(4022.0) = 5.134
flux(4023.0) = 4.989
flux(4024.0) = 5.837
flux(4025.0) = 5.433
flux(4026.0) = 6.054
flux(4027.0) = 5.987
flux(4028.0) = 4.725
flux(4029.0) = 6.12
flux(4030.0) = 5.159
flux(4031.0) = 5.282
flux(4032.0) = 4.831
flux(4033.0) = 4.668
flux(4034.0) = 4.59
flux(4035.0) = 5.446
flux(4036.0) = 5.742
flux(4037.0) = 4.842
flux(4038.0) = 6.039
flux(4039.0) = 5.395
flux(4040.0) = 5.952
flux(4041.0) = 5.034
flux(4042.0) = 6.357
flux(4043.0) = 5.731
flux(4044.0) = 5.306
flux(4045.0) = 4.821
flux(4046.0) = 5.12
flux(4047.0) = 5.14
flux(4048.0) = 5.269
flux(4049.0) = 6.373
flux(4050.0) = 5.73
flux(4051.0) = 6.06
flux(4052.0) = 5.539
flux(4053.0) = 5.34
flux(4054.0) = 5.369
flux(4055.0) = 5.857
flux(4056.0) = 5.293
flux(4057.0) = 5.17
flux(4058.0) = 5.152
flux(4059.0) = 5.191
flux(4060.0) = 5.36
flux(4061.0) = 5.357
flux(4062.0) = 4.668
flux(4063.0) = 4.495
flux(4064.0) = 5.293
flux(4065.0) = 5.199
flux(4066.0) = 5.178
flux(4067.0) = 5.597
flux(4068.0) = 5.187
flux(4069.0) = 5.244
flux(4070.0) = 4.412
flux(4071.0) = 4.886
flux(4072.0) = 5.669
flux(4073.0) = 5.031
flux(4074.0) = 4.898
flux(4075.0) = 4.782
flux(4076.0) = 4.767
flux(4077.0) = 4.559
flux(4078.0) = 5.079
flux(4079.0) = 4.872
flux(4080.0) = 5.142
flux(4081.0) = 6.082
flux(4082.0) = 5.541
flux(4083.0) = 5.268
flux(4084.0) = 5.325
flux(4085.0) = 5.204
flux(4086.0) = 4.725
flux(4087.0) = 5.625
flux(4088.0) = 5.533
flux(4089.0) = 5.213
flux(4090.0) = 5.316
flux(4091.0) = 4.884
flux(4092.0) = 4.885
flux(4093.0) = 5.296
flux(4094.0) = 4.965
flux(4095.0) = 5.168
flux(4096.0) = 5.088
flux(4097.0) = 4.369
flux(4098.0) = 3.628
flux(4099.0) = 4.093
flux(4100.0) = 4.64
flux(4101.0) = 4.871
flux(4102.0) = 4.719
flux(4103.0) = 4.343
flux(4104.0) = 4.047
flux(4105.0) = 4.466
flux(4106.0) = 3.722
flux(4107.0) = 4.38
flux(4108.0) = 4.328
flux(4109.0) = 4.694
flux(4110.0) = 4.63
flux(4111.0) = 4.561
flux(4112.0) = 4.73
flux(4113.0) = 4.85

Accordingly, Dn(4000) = 1.3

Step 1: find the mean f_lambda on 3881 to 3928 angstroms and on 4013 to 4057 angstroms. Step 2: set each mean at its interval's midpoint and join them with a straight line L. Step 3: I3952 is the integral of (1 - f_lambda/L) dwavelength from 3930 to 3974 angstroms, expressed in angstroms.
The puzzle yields 7.3 angstroms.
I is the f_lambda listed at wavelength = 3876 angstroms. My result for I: 4.743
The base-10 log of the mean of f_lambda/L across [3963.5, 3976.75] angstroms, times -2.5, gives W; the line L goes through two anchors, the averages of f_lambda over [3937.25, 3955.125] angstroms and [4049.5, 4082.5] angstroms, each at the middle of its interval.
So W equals 0.388 mag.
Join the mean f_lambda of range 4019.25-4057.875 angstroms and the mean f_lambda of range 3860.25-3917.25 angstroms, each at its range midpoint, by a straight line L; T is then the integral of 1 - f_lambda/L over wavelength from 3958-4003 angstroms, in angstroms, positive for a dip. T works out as 5.3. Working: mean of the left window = 4.49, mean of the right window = 5.44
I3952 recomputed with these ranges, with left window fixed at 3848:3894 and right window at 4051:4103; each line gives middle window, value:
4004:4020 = -2.35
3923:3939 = 1.84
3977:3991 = -0.78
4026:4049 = -1.99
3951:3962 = 0.16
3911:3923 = -1.84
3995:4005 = -1.11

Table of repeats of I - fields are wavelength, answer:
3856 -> 4.775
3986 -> 5.269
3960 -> 4.409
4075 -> 4.782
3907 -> 4.816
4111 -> 4.561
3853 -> 4.199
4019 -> 5.885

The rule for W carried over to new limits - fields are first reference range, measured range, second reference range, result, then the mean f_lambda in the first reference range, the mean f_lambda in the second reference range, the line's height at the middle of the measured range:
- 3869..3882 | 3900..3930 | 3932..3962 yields -0.12 mag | 4.46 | 4.4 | 4.43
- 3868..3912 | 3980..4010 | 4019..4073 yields -0.05 mag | 4.32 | 5.36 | 5.02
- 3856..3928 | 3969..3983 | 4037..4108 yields 0.19 mag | 4.59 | 5.11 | 4.83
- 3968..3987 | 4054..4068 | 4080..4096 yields -0.04 mag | 4.25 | 5.26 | 5.01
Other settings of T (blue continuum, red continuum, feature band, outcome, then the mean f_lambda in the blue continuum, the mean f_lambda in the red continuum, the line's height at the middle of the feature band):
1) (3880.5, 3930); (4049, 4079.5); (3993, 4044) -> -4.5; 4.53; 5.19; 5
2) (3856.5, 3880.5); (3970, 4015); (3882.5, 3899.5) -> 3.1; 4.69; 4.99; 4.74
